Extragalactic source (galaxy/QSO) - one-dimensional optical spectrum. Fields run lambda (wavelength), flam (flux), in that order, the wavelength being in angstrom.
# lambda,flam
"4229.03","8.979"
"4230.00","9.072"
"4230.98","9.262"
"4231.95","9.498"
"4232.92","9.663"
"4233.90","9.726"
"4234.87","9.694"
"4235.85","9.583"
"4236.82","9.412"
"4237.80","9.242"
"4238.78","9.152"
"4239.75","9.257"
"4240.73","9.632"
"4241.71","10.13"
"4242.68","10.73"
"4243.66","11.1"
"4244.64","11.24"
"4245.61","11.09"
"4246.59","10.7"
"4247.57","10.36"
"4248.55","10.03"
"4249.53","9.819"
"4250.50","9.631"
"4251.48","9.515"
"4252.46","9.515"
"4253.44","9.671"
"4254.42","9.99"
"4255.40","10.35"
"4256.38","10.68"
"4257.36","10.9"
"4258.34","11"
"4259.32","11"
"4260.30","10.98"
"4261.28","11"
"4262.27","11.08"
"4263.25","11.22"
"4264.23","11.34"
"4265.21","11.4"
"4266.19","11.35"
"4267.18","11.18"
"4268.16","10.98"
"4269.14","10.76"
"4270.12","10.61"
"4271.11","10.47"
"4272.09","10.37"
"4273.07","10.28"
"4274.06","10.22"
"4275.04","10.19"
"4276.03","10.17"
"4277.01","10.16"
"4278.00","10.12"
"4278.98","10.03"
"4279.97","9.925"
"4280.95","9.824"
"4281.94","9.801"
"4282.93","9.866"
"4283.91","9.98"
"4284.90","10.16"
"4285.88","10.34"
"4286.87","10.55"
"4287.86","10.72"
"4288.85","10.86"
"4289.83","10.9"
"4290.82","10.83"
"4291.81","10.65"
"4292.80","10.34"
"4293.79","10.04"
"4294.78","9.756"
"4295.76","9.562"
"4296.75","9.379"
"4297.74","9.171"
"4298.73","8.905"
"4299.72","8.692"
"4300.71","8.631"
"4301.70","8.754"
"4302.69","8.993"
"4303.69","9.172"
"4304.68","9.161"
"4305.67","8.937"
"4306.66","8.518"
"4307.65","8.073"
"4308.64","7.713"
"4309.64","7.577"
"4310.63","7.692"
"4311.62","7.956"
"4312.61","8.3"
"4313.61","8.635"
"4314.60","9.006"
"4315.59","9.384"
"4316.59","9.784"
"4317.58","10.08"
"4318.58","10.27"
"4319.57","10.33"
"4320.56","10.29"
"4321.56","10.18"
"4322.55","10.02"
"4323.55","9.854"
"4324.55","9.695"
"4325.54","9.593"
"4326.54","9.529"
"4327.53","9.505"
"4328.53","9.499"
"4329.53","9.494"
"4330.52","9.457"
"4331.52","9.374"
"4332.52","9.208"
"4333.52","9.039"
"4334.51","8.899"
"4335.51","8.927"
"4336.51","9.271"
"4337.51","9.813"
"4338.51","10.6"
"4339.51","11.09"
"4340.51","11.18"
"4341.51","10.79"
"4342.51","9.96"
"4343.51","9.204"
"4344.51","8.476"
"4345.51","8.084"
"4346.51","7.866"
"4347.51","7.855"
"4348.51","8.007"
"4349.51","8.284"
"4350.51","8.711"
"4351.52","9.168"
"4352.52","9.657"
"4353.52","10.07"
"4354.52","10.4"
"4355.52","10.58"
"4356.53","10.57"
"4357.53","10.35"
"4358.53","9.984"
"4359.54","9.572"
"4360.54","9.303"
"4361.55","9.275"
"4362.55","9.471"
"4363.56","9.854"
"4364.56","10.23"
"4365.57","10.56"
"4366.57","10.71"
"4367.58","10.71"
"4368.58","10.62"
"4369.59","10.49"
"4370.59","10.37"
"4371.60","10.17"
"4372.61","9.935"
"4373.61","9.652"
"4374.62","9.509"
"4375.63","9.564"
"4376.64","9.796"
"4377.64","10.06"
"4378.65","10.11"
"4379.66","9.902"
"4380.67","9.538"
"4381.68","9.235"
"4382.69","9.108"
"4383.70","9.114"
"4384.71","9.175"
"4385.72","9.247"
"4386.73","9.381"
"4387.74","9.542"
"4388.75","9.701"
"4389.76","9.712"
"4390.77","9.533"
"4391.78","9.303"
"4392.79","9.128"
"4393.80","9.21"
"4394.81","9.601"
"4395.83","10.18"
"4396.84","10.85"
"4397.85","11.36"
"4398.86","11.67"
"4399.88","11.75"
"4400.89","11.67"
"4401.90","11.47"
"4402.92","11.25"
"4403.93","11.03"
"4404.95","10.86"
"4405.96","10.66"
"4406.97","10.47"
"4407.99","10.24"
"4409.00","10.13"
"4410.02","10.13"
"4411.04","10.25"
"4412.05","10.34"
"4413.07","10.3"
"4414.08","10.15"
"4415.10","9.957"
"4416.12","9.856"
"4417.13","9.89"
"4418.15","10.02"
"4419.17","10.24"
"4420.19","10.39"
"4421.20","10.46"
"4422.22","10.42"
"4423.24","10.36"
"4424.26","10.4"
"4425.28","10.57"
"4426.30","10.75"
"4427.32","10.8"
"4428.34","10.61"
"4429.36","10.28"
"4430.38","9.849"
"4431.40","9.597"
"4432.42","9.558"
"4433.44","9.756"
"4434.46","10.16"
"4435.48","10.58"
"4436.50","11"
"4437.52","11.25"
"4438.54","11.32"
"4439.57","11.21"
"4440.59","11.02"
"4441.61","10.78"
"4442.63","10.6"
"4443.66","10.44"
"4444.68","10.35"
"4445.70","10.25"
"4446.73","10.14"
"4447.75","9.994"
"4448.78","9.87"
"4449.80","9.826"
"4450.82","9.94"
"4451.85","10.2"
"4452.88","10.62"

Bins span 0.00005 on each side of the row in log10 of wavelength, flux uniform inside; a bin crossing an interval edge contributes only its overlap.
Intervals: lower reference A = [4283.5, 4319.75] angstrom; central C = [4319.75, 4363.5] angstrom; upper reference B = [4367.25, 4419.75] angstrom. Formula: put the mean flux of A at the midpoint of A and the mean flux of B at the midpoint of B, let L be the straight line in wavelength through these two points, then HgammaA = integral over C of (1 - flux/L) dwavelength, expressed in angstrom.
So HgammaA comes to 0.71 angstrom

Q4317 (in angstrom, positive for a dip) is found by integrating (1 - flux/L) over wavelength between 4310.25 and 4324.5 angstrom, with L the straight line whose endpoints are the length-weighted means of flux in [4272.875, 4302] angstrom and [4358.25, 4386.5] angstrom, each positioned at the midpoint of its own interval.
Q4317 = 0.69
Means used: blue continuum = 9.96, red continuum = 9.82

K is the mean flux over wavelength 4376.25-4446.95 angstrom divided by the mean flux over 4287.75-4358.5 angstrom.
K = 1.1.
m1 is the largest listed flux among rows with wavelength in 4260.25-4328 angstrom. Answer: 11.4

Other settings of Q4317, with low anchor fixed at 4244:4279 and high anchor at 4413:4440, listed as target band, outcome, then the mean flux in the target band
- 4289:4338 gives 5.40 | 9.33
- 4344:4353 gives 1.72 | 8.46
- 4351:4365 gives 0.74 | 9.89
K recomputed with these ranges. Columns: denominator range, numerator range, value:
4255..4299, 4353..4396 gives 0.94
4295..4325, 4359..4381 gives 1.10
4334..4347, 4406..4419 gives 1.06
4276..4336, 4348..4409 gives 1.05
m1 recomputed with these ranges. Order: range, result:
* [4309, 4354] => 11.18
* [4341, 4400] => 11.75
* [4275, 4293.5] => 10.9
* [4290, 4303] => 10.83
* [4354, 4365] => 10.58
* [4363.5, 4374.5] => 10.71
